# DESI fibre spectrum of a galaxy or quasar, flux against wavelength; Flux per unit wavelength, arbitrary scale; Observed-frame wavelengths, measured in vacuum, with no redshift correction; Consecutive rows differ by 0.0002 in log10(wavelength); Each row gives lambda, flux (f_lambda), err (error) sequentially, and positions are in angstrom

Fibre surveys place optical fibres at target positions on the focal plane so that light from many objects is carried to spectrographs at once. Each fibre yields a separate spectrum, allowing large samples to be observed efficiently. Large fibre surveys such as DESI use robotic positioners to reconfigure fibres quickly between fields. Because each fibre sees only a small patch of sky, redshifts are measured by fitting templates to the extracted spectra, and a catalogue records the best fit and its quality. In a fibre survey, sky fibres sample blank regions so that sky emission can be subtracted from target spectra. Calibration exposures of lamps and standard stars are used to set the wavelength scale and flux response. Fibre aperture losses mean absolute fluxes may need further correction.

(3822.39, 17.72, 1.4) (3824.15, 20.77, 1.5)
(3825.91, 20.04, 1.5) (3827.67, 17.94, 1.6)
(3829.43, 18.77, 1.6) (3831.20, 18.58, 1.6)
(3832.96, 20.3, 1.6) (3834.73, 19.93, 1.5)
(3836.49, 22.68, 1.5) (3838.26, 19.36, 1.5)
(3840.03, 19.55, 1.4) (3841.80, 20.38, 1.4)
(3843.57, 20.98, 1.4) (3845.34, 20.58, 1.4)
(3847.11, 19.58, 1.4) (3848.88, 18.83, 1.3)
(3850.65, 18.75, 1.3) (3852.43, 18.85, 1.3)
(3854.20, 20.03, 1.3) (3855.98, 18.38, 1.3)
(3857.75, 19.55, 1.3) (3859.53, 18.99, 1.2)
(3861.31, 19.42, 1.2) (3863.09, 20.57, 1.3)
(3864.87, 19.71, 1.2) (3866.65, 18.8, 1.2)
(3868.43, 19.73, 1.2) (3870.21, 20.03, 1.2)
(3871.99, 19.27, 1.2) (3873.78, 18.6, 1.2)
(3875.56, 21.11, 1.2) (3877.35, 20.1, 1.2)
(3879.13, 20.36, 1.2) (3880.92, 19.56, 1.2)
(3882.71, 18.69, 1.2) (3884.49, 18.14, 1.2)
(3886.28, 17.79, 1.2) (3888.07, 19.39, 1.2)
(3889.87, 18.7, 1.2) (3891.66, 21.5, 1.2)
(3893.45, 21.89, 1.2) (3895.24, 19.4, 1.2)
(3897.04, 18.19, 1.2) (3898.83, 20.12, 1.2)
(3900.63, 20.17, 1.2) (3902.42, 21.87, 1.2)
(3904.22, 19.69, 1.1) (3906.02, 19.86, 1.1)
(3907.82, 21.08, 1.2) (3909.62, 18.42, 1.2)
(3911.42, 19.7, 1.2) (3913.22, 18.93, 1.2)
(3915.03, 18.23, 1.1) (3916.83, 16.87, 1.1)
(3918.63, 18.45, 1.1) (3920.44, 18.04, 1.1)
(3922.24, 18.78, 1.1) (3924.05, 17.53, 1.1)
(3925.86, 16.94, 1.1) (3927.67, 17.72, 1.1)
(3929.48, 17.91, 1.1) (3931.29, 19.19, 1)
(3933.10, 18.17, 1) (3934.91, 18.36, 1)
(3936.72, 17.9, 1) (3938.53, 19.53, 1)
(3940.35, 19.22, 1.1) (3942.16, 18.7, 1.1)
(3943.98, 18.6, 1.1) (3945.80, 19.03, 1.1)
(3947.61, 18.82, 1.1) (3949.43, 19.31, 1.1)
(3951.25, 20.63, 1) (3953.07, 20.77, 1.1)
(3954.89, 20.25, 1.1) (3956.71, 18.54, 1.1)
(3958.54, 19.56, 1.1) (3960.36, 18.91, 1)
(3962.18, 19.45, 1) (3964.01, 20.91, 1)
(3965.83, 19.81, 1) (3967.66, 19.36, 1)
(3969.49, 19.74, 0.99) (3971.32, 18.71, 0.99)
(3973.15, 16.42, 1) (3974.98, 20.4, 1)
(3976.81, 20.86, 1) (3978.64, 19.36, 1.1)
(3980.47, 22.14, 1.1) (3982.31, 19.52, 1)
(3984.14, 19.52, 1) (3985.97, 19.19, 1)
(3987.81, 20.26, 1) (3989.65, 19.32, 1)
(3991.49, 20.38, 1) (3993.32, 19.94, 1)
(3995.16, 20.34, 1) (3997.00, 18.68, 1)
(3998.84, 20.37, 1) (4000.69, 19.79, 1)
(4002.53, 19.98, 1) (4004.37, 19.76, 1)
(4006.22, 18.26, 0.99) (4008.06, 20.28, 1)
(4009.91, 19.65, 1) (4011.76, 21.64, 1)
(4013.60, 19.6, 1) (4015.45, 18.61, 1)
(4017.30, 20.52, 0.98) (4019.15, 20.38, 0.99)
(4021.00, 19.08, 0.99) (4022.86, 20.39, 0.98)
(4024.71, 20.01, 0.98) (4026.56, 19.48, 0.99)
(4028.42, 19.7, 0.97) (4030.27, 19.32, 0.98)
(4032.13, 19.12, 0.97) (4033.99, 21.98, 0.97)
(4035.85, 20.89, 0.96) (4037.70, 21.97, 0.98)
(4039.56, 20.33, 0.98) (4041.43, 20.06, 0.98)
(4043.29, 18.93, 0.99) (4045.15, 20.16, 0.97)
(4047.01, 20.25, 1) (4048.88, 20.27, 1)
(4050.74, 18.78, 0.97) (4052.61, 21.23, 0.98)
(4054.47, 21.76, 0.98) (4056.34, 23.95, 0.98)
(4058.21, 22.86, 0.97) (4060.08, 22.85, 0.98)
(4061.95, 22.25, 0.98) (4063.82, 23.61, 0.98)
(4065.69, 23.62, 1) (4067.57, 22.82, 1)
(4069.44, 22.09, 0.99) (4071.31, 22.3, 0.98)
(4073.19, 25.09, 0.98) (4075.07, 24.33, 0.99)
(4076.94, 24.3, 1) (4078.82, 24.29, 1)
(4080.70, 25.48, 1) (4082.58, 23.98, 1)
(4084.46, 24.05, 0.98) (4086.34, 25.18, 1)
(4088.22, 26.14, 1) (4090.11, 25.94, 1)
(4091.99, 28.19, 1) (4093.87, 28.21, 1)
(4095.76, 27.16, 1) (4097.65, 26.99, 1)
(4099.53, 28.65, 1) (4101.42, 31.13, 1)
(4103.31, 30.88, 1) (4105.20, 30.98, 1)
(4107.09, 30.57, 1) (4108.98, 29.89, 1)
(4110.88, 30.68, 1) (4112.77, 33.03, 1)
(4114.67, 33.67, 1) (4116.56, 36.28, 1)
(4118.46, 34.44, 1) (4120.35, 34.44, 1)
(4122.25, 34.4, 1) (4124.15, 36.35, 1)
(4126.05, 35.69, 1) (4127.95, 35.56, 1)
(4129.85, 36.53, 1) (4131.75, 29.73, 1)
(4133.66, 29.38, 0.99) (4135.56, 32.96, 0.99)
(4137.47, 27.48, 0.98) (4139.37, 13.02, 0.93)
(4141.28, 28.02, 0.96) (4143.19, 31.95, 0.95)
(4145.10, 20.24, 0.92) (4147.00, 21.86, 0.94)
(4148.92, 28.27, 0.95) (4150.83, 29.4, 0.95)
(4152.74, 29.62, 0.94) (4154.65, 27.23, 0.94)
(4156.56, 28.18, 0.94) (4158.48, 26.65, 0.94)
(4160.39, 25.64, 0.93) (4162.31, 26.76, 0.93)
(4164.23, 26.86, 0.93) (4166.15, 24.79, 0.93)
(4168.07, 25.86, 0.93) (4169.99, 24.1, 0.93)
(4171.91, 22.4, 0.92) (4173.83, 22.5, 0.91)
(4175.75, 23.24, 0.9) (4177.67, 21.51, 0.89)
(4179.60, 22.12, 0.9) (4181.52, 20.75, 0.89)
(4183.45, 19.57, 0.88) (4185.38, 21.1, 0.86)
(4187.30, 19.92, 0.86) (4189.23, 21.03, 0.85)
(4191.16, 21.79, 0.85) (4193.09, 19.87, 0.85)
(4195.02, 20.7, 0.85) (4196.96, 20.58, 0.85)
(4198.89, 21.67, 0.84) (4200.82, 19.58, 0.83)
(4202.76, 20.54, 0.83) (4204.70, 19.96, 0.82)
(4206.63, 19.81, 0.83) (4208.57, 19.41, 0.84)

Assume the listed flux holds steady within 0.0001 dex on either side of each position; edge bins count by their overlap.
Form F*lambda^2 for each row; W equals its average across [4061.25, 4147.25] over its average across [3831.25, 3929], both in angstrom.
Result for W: 1.63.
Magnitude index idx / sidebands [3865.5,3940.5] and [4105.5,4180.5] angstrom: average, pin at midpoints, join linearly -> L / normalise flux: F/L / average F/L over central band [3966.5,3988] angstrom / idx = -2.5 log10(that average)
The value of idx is 0.127 mag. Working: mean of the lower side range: 19.1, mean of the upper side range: 28.5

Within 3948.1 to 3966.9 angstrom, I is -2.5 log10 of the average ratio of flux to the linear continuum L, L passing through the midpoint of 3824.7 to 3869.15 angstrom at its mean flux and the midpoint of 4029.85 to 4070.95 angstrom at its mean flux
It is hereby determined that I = 0.042 mag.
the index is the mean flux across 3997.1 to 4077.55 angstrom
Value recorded 21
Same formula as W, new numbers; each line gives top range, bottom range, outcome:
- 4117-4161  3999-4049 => 1.56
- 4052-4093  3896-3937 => 1.38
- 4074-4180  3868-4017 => 1.58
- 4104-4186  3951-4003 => 1.54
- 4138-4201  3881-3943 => 1.41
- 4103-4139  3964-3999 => 1.77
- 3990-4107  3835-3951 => 1.26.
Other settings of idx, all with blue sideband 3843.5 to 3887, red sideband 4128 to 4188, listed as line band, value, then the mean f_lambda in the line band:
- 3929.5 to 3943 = 0.12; 18.7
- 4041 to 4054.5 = 0.16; 20.1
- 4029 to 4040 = 0.12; 20.6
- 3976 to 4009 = 0.11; 19.9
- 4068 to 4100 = -0.06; 25.4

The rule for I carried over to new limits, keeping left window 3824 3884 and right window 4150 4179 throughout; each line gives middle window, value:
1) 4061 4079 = 0.02 mag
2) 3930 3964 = 0.12 mag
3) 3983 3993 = 0.13 mag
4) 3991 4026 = 0.14 mag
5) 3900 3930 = 0.11 mag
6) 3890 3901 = 0.02 mag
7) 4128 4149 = -0.10 mag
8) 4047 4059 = 0.10 mag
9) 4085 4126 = -0.25 mag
